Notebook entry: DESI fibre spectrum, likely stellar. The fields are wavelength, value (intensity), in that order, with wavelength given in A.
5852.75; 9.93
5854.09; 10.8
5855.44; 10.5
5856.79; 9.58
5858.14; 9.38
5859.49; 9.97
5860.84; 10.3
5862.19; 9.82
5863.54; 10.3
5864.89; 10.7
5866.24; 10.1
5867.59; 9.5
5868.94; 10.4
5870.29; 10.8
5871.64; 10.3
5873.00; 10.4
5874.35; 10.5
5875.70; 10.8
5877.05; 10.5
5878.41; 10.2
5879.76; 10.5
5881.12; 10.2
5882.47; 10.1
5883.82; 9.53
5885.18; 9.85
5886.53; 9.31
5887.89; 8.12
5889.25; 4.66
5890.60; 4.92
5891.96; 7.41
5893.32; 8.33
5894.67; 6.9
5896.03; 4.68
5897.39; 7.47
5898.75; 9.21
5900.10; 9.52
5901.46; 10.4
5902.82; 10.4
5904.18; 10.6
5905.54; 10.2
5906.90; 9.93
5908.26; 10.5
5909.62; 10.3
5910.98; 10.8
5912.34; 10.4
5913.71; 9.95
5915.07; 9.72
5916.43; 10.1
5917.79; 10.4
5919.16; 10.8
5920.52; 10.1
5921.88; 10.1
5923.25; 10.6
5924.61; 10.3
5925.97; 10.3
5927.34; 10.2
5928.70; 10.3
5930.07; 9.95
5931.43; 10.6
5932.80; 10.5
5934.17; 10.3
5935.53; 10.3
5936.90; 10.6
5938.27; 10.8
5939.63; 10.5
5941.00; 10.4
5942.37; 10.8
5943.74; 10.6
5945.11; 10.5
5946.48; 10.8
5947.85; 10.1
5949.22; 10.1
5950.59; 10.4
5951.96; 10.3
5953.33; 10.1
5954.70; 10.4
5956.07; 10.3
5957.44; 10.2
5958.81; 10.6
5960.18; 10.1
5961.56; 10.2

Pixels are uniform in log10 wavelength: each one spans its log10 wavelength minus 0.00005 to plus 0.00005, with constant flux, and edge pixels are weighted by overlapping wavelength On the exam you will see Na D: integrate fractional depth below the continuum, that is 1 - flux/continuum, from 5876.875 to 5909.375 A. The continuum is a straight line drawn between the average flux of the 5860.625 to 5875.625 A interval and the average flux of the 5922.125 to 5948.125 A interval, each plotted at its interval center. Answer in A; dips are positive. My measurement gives 4.6 A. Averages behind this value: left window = 10.3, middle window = 8.89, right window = 10.4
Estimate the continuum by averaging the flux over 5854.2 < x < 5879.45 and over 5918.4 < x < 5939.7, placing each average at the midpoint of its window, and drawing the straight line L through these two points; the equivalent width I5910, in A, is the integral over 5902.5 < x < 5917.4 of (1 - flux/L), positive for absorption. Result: 0.1 A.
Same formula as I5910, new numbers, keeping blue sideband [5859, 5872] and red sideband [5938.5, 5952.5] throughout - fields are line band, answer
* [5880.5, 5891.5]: 2.11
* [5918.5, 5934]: 0.10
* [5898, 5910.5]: 0.27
